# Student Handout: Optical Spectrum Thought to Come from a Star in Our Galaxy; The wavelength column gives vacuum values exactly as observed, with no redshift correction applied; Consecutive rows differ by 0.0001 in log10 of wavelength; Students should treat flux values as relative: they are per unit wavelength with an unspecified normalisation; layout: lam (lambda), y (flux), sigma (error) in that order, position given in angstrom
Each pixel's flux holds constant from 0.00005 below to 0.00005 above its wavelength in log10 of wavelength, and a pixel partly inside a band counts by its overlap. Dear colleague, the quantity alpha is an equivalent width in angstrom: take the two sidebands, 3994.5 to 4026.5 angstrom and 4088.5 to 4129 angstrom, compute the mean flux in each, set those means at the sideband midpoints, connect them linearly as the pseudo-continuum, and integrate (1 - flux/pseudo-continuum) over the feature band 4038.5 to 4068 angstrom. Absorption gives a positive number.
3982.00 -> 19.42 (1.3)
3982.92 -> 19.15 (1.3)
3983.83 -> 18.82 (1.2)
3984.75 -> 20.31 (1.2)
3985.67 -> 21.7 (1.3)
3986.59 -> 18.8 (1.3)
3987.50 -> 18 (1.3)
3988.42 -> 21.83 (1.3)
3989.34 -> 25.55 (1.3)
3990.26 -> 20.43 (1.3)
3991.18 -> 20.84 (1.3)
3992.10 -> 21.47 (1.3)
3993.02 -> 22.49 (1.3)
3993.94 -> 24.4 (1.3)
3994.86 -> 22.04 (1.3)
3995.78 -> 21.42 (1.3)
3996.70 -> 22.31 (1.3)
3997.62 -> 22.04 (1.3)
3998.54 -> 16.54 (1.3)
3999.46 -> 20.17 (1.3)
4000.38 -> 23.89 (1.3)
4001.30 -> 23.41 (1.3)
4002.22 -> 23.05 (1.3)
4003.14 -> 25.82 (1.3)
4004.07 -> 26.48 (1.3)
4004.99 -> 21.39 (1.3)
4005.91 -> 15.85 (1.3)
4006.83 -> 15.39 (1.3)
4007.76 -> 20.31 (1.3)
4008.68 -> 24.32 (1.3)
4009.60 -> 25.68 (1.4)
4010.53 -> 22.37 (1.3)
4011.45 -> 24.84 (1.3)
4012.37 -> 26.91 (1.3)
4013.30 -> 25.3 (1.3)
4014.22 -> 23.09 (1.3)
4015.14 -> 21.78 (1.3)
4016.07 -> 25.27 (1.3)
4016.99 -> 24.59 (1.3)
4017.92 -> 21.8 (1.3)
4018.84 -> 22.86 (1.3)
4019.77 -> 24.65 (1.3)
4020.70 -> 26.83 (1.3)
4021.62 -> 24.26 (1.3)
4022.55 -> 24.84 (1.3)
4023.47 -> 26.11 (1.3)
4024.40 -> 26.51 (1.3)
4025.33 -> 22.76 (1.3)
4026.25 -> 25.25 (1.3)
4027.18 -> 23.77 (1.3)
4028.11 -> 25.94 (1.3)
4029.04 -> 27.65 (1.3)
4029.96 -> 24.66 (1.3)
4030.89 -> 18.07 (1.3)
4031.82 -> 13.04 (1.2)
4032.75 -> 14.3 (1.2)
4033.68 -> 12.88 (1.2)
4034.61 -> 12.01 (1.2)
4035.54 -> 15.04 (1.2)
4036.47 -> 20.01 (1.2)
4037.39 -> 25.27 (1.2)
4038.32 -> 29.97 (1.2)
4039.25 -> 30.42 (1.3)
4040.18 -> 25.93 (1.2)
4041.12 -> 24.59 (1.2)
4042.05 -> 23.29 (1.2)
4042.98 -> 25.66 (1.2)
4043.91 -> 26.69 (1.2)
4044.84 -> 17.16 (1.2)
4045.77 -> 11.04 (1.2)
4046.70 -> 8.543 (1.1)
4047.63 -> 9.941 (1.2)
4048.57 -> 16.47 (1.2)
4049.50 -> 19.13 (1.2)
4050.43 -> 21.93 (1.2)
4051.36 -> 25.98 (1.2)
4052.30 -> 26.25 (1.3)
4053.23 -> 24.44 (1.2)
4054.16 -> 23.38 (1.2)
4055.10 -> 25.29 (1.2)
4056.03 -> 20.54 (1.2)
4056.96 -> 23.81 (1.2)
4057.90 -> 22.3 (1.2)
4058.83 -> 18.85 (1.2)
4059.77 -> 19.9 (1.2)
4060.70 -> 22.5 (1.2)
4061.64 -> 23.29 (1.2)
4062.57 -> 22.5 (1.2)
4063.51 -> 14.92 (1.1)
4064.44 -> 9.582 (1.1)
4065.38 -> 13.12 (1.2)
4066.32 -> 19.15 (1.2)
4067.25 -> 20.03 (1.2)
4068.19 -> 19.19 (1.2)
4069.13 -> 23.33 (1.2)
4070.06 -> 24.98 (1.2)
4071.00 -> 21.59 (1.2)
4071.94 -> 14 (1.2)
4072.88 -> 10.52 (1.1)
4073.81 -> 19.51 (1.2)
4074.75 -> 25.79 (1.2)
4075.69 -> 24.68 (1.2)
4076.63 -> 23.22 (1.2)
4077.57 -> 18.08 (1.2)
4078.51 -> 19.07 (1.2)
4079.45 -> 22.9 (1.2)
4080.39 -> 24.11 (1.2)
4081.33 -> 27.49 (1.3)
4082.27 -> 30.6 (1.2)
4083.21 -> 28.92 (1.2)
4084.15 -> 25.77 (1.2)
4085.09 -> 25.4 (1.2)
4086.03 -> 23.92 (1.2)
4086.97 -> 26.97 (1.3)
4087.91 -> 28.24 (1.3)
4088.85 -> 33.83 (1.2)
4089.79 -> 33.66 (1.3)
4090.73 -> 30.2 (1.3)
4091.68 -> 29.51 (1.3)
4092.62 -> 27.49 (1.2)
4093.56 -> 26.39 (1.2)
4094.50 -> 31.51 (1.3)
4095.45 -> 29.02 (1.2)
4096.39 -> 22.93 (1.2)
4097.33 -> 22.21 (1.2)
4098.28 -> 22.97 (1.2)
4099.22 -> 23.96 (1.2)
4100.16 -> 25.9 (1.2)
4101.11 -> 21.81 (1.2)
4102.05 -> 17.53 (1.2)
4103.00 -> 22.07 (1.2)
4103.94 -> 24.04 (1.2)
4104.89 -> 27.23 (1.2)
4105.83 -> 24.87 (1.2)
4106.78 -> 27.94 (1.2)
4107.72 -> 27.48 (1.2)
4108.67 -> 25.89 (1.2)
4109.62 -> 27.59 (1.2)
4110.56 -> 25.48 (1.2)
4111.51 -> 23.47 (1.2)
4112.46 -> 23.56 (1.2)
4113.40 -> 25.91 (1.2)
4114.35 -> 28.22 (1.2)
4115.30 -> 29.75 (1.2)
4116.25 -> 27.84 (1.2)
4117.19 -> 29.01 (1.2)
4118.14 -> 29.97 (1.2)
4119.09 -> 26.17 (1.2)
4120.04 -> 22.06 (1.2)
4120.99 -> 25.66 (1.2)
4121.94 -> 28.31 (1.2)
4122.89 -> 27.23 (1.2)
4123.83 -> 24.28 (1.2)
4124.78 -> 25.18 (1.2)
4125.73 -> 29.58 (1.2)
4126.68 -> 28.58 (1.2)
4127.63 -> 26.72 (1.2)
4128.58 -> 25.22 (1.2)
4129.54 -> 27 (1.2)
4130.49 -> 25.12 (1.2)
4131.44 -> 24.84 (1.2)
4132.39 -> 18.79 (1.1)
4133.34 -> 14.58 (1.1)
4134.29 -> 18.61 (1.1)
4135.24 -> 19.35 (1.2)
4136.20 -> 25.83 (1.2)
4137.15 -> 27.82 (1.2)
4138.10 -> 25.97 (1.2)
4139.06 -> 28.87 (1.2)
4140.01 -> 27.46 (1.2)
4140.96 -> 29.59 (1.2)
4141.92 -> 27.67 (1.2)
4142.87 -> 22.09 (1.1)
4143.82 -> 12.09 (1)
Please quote 4.7 angstrom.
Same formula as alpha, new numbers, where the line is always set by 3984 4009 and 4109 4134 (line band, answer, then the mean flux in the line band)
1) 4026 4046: 1.1 angstrom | 21.6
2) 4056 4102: 2.0 angstrom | 23.3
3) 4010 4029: -2.0 angstrom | 24.6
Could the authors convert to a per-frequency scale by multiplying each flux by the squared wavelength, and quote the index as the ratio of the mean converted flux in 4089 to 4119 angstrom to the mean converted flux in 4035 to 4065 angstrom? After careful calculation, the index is 1.29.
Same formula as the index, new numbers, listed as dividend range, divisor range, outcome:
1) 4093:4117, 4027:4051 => 1.31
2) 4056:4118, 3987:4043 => 1.10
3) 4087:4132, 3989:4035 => 1.24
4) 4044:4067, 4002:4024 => 0.84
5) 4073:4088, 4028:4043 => 1.15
